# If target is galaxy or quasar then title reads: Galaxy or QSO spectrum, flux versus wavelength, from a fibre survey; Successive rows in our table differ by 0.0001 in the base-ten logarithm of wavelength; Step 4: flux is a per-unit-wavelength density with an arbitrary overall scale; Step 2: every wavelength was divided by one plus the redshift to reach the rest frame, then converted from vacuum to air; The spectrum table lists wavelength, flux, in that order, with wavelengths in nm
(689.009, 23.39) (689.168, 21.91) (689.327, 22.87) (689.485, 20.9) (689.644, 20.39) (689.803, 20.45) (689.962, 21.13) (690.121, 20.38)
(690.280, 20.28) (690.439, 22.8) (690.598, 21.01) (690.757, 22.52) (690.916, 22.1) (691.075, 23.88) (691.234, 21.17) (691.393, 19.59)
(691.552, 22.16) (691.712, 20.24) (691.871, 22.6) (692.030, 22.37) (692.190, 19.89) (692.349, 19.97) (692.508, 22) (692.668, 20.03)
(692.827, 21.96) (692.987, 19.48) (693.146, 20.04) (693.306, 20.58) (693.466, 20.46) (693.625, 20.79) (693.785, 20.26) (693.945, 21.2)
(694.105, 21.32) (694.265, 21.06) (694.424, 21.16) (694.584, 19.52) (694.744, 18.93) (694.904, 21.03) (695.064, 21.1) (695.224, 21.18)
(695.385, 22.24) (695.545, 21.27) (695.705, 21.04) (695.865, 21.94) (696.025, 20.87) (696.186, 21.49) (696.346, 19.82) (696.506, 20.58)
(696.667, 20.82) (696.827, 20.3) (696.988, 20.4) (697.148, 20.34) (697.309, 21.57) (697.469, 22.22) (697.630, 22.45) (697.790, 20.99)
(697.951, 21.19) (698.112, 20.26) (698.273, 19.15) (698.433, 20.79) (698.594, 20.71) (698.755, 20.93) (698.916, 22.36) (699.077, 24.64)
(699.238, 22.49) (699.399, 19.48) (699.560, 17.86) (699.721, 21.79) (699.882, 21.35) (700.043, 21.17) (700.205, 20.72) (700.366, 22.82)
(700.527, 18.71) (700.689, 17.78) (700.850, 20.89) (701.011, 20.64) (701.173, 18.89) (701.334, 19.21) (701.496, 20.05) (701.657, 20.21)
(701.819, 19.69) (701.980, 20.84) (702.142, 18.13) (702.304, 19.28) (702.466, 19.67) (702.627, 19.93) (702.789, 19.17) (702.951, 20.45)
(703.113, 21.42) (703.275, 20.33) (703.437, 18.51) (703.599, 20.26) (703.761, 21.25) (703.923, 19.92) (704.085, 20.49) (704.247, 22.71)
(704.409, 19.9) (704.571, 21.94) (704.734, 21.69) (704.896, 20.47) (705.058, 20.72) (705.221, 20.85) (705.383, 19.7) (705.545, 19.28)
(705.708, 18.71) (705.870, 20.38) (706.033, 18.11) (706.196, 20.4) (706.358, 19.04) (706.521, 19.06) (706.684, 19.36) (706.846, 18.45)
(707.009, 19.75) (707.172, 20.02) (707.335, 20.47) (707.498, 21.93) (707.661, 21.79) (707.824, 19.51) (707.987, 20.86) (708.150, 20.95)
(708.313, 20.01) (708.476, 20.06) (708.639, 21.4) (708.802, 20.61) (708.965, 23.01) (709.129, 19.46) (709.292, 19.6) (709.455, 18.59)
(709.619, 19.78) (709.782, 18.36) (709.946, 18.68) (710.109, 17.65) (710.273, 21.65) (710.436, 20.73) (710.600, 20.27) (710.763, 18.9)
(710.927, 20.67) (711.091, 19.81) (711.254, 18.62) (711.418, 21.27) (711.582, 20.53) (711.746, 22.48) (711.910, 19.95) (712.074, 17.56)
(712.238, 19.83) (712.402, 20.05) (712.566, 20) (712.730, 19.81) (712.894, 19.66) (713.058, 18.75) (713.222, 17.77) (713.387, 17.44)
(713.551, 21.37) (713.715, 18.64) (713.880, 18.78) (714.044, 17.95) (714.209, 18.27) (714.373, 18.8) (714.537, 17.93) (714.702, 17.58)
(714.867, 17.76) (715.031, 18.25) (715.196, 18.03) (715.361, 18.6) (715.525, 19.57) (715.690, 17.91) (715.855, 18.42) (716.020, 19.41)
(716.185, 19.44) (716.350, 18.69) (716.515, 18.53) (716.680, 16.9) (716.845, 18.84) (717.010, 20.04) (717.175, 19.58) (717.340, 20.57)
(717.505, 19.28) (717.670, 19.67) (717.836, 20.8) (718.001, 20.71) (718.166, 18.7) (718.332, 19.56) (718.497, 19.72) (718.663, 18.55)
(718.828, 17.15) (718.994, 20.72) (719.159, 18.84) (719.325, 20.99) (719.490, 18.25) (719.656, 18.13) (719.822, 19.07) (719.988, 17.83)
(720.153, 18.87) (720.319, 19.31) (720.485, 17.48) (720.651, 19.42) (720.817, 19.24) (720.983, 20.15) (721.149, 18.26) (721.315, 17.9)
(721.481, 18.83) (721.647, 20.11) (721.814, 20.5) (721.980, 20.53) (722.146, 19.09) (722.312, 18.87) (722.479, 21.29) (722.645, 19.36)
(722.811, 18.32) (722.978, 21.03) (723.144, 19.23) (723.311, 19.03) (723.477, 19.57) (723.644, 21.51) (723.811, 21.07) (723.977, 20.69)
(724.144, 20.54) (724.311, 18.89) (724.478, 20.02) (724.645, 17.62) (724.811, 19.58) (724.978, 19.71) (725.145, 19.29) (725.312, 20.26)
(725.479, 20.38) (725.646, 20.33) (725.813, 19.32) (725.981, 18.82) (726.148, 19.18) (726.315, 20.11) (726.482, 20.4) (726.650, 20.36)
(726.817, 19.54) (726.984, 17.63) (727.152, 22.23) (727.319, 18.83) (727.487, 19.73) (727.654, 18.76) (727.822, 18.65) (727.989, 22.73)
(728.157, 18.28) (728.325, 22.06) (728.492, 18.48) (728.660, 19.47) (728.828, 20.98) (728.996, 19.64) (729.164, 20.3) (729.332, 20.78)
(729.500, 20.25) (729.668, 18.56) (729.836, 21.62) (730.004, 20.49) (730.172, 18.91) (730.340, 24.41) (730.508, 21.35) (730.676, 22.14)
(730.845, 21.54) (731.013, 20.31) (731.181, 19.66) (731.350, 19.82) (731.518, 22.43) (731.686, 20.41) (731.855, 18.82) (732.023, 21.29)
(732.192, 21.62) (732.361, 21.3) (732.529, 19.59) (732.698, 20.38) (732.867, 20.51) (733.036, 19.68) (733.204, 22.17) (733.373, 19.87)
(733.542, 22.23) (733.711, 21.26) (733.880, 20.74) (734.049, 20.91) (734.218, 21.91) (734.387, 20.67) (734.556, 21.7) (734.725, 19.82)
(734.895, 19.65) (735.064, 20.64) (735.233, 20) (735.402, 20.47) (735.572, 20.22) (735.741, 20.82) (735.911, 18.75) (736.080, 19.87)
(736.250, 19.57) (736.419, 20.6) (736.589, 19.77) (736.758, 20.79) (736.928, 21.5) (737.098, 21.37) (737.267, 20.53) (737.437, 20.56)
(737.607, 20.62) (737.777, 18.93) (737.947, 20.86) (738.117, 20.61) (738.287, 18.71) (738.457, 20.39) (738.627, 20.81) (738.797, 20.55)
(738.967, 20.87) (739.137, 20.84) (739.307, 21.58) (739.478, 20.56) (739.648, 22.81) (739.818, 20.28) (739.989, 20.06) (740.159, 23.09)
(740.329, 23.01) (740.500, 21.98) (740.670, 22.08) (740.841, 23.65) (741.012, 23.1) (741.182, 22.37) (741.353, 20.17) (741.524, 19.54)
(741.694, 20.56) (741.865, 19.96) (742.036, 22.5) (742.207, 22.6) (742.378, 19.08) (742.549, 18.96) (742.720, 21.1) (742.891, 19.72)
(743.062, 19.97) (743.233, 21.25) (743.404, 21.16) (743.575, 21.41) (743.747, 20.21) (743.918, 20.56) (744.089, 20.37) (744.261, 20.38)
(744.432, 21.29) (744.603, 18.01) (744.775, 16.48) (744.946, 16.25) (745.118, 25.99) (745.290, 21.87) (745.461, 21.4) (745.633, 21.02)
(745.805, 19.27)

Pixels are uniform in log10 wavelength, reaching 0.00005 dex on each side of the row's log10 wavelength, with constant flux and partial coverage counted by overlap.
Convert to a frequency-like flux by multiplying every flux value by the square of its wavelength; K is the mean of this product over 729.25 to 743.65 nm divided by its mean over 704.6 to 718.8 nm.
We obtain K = 1.1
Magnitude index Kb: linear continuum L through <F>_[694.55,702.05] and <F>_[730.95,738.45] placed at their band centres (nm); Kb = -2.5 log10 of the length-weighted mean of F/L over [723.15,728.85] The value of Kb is 0.04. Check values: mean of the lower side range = 20.7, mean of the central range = 19.8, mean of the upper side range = 20.5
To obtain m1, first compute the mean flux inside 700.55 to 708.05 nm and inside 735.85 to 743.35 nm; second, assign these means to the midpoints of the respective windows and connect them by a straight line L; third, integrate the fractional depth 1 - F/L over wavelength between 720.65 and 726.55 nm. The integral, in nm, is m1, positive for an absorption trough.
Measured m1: 0.228 nm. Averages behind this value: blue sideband 20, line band 19.7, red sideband 20.8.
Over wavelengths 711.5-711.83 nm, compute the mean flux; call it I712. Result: 21.5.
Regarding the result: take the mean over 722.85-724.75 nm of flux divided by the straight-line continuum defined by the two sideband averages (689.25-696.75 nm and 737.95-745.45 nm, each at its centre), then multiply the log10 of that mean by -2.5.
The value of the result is 0.06 mag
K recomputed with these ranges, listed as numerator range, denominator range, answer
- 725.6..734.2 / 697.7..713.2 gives 1.08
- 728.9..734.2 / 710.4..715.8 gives 1.14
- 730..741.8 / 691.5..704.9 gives 1.12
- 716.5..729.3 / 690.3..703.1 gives 1.01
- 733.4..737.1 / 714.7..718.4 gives 1.14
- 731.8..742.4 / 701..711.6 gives 1.13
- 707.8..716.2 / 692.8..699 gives 0.98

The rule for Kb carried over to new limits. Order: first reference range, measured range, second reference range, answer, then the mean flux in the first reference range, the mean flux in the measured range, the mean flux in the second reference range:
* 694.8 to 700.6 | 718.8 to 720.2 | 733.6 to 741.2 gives 0.110 mag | 21.1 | 18.9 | 20.9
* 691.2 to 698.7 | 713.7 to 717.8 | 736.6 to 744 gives 0.120 mag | 20.9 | 18.7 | 20.9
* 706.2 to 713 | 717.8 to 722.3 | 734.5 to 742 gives 0.061 mag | 20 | 19.2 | 20.8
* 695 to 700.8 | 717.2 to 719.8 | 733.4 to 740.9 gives 0.078 mag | 21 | 19.4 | 20.8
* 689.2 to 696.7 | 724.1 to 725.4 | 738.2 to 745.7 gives 0.079 mag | 21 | 19.5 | 20.9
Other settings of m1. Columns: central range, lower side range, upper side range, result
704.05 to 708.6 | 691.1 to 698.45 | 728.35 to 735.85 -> 0.124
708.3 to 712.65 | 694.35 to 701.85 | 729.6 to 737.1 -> 0.155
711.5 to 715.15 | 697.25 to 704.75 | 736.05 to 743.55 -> 0.287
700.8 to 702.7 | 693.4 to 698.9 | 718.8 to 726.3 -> 0.075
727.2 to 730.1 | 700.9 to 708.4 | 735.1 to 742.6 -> 0.086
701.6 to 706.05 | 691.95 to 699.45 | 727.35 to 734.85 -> 0.149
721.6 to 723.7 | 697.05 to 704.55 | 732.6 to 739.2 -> 0.068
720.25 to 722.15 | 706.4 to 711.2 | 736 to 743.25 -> 0.105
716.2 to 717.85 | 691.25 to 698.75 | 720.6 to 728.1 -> 0.063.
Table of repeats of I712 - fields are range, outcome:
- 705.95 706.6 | 19.1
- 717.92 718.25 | 19.7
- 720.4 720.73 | 18.4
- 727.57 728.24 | 19.6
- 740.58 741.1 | 22.9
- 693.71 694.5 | 21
